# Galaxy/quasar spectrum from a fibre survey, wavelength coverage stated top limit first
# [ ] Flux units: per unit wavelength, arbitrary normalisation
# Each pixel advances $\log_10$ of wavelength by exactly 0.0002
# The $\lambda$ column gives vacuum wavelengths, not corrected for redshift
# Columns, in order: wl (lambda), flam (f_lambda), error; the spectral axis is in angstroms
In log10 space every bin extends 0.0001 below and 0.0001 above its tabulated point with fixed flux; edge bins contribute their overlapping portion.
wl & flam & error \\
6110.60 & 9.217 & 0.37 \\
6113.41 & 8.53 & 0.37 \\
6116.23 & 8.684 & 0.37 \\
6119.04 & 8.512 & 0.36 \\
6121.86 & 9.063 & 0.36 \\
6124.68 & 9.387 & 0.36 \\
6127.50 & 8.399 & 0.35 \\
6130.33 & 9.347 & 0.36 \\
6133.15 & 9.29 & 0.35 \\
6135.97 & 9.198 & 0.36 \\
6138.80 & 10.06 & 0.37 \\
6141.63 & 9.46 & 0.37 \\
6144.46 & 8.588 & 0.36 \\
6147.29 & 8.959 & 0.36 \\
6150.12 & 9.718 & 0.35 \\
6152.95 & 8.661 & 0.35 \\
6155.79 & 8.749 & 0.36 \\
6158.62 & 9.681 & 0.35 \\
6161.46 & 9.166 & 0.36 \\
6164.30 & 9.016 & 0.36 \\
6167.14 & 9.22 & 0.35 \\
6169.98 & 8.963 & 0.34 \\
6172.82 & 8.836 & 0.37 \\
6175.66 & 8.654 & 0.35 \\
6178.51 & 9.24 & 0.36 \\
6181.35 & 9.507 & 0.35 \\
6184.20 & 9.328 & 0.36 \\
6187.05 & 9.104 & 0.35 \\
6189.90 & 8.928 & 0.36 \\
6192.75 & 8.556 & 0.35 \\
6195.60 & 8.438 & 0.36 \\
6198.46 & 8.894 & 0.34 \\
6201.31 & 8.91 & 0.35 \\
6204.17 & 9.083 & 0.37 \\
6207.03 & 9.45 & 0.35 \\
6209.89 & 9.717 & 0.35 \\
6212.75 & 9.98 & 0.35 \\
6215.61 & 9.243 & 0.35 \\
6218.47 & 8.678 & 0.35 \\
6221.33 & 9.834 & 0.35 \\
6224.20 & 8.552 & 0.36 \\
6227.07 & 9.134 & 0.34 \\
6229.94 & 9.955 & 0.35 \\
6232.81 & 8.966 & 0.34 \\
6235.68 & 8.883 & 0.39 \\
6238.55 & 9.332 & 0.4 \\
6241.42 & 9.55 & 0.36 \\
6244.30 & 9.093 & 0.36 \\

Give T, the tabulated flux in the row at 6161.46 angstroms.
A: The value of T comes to 9.166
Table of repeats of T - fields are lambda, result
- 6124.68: 9.387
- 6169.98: 8.963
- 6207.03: 9.45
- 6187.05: 9.104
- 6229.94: 9.955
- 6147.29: 8.959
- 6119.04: 8.512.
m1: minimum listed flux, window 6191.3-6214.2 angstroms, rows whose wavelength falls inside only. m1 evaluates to 8.438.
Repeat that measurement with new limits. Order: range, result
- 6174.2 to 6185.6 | 8.654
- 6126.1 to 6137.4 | 8.399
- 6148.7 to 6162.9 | 8.661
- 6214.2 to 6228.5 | 8.552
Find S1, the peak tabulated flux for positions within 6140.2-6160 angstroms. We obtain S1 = 9.718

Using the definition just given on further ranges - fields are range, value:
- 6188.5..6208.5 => 9.45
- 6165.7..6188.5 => 9.507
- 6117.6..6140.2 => 10.06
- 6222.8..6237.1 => 9.955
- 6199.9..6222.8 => 9.98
